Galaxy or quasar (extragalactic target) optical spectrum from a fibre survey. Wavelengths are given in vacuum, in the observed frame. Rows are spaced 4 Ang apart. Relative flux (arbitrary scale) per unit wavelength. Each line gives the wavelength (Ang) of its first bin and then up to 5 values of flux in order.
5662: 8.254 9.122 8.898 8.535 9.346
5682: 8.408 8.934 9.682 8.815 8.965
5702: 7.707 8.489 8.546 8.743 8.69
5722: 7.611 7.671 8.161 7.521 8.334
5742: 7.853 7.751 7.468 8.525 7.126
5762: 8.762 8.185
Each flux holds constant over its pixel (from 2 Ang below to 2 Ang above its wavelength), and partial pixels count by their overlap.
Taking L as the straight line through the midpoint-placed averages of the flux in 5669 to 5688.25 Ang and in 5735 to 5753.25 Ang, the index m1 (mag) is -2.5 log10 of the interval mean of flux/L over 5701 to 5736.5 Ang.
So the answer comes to 0.01 mag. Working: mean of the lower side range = 8.83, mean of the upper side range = 7.88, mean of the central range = 8.14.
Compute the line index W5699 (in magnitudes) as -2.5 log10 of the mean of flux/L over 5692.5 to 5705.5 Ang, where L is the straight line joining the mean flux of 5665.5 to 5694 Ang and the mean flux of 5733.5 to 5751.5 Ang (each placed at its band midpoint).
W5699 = 0.02 mag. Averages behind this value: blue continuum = 8.97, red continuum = 7.82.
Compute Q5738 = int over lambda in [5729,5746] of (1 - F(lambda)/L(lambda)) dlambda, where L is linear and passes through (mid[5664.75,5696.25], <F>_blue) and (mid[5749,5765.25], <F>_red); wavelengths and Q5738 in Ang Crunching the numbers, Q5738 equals 0.7 Ang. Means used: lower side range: 8.96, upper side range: 8.02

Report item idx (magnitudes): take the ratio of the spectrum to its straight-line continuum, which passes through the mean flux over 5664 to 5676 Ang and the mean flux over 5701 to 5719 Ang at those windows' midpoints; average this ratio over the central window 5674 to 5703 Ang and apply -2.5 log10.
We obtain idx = -0.02 mag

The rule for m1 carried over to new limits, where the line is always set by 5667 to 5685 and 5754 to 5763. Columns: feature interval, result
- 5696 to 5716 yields 0.00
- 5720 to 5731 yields 0.07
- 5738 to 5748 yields 0.03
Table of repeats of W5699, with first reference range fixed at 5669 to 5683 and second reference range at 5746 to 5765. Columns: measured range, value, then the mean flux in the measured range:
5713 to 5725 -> 0.01 mag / 8.26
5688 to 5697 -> -0.07 mag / 9.22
